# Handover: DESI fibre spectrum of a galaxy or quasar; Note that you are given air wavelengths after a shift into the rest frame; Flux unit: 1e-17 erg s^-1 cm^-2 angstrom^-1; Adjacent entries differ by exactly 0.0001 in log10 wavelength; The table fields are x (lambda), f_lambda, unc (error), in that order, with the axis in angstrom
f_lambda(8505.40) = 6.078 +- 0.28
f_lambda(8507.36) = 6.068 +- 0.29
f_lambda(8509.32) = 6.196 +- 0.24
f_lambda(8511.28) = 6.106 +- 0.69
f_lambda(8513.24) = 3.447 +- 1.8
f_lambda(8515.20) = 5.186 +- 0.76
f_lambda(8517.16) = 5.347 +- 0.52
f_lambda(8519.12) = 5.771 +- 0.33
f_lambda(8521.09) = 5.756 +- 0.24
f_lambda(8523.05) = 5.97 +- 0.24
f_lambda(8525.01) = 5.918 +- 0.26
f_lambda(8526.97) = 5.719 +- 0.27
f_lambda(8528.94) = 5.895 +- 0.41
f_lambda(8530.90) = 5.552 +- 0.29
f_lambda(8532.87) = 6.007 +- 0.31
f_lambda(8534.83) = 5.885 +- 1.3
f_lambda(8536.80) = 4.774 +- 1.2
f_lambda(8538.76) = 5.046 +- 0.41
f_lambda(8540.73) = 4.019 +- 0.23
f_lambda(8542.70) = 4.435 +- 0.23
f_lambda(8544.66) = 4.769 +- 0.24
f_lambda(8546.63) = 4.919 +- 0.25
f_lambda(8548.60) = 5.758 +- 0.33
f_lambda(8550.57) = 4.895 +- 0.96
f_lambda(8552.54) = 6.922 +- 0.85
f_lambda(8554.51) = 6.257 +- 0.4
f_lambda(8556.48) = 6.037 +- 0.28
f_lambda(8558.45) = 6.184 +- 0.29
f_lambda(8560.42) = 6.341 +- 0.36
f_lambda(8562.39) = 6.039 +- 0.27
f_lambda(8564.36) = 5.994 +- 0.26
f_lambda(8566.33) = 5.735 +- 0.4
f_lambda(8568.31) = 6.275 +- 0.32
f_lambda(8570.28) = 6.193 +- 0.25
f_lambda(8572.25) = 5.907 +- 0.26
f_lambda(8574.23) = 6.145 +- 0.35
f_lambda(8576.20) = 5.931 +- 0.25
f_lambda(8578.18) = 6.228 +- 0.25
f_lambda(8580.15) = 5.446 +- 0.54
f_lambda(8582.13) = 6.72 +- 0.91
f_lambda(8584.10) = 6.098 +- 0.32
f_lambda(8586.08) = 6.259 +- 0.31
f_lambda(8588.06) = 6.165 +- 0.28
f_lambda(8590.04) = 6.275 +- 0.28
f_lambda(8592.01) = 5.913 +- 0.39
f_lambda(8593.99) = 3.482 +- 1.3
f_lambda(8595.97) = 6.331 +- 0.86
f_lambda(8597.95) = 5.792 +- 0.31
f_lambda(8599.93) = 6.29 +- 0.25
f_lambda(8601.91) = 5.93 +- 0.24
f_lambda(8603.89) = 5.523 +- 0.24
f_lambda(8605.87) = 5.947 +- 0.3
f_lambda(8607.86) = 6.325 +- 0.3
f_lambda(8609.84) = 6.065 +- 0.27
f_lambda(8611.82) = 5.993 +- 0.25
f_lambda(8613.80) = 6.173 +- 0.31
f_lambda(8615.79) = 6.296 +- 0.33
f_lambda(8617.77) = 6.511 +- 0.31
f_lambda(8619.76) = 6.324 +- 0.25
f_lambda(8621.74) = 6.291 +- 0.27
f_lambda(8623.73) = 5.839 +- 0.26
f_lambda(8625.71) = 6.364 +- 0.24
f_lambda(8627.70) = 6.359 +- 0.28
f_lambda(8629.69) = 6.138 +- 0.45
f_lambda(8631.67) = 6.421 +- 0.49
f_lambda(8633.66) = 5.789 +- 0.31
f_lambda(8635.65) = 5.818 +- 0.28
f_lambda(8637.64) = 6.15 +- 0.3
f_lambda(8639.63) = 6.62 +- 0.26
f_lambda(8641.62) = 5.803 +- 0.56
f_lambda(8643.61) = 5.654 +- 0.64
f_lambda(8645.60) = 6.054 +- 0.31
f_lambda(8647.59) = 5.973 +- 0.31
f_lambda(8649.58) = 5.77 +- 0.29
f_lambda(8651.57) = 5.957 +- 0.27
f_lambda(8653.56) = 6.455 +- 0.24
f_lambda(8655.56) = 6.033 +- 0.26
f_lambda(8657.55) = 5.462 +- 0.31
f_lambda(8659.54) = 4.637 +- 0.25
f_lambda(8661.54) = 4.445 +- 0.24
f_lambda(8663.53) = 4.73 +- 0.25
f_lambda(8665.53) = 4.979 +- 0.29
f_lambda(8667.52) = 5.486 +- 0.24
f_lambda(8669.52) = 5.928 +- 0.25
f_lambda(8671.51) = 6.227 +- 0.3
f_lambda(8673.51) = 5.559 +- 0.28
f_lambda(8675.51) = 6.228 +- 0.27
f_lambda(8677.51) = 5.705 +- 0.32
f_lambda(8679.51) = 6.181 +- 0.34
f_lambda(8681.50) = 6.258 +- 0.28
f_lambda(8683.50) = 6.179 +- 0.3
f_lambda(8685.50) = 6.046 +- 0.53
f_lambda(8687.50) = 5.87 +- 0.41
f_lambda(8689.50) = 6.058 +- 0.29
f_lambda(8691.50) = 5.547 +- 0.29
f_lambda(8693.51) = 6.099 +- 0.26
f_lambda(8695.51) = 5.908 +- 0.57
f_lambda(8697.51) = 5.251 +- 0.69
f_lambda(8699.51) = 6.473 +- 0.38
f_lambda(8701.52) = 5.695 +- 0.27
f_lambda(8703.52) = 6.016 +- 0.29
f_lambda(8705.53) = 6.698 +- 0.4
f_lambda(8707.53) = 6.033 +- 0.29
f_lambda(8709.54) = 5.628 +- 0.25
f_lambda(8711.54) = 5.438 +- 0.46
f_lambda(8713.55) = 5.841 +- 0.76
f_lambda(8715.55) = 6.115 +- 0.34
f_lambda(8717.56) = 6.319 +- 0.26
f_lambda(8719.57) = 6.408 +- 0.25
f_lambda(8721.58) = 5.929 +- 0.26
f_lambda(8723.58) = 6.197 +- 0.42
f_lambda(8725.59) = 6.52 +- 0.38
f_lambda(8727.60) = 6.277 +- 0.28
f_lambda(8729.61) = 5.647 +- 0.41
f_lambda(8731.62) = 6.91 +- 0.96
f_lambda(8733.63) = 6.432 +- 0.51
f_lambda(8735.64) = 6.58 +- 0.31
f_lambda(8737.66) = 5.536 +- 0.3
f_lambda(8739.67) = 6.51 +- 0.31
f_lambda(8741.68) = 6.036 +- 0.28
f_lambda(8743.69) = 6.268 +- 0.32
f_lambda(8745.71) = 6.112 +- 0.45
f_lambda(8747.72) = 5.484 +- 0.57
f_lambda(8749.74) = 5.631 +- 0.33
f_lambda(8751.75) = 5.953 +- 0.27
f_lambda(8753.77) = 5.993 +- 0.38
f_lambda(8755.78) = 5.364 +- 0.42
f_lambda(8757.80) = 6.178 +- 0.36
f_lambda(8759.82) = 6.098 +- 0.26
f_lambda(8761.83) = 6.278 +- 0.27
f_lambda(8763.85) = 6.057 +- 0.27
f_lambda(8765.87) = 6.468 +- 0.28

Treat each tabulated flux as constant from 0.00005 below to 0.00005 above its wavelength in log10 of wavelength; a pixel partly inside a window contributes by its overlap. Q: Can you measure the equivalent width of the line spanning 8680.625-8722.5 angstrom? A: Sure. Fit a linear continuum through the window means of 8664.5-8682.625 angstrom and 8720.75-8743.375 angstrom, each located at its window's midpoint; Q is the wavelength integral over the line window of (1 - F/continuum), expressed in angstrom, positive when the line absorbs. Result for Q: 0.28 angstrom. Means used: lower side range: 5.84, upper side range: 6.24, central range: 5.99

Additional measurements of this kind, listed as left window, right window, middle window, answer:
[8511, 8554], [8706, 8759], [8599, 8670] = -2.3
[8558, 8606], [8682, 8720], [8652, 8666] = 1.6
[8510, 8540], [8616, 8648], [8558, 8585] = -1.5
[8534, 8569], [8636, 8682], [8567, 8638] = -5.0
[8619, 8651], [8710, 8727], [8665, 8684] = 0.6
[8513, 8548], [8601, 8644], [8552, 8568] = -1.8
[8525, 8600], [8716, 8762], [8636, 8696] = 1.6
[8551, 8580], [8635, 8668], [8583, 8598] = 0.5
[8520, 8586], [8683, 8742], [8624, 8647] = -0.7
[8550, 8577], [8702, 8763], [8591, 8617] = 1.0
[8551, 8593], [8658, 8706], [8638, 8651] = -0.2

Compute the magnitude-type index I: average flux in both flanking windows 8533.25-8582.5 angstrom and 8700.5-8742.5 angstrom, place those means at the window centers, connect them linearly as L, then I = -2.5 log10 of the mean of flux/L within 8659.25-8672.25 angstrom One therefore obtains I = 0.150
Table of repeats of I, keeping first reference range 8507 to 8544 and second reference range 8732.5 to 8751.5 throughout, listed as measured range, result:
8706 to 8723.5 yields -0.003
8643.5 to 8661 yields 0.008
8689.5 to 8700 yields 0.014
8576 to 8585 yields -0.097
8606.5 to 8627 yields -0.096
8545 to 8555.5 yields -0.039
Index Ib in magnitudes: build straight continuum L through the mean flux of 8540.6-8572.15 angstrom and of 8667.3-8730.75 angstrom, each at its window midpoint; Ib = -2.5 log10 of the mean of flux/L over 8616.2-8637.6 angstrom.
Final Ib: -0.06 mag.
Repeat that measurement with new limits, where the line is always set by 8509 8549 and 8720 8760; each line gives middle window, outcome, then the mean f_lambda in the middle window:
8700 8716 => 0.01 mag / 5.94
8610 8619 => -0.11 mag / 6.23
